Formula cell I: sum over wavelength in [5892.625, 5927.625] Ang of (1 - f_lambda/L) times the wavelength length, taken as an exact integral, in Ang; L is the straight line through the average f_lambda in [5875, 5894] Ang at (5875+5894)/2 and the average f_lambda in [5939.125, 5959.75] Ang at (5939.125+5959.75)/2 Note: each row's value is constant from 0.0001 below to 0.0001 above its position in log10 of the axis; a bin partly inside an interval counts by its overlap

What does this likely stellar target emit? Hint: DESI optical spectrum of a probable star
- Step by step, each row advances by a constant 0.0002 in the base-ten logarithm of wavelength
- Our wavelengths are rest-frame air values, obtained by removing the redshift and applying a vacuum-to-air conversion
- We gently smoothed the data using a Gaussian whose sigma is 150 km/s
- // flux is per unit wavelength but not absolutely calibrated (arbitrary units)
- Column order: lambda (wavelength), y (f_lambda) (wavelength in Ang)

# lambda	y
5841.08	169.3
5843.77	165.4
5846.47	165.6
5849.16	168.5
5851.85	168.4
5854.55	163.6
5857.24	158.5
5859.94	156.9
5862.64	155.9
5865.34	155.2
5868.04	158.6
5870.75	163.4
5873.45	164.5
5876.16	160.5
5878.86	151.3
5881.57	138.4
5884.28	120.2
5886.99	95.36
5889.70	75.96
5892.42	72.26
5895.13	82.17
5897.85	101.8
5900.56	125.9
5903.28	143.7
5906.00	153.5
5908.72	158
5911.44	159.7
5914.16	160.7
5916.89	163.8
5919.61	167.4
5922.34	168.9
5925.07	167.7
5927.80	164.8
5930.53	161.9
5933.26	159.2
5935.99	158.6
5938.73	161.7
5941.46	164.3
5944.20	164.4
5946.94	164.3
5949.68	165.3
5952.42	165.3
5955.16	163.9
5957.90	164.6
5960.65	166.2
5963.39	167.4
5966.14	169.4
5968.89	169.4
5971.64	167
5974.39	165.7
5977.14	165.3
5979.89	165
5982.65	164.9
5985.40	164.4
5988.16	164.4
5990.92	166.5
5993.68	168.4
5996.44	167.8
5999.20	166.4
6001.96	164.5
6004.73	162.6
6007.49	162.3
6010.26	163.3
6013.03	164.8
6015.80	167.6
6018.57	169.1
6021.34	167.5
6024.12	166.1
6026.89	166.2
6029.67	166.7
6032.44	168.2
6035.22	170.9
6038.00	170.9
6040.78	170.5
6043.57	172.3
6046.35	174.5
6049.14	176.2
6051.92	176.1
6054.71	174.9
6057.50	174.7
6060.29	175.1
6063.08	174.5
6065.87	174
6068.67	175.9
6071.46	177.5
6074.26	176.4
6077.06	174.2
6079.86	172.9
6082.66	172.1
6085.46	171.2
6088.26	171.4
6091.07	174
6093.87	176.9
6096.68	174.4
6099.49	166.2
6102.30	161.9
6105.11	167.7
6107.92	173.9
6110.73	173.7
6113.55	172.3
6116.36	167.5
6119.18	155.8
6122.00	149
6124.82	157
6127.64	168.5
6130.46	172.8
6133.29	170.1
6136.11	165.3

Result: -2.21 Ang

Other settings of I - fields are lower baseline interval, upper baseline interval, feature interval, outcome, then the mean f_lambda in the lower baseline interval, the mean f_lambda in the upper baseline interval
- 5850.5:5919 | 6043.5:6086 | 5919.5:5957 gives -3.3 Ang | 141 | 175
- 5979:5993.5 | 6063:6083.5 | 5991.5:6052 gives 0.4 Ang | 165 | 175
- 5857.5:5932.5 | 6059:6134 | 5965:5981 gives -1.4 Ang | 143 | 170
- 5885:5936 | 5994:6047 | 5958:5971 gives -1.3 Ang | 138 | 167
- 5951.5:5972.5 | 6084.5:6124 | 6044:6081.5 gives -1.7 Ang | 167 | 168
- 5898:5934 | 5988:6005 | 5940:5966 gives -0.7 Ang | 156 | 166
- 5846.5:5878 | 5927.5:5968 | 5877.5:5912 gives 8.9 Ang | 161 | 164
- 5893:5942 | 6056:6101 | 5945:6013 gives -2.8 Ang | 150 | 174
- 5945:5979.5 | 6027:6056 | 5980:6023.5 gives 0.9 Ang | 166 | 172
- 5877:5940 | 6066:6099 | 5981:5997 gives -1.1 Ang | 140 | 174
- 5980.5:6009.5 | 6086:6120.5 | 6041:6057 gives -0.7 Ang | 165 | 170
